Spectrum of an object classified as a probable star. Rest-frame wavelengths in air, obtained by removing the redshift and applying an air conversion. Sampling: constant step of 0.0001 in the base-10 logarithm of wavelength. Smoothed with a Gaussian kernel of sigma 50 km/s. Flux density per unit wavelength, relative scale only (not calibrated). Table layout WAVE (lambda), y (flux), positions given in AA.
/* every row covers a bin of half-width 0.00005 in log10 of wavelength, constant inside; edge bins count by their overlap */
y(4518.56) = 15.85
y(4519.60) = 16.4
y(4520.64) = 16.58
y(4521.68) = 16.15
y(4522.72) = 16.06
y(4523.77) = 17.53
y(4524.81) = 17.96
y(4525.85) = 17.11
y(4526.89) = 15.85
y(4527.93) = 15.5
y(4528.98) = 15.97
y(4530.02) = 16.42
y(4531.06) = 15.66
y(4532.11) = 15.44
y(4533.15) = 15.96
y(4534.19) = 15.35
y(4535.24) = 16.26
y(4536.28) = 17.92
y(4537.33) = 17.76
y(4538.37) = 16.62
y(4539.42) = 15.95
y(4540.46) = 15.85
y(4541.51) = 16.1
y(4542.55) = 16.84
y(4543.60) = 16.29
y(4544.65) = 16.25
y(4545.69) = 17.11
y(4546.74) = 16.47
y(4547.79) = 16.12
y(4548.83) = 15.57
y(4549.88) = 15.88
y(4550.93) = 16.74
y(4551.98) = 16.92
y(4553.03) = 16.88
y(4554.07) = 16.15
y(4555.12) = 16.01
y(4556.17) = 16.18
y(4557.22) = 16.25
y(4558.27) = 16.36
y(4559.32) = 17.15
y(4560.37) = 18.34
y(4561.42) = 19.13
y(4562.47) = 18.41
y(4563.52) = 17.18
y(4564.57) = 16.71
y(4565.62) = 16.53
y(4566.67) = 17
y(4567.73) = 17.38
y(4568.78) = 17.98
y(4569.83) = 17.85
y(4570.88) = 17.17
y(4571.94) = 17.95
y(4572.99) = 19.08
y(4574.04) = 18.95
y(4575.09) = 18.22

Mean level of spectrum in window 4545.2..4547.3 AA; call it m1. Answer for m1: 16.7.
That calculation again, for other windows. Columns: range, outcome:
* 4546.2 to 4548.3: 16.3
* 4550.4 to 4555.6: 16.5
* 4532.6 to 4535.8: 15.9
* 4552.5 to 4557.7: 16.3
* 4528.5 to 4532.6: 15.9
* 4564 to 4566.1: 16.7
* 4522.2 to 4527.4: 16.9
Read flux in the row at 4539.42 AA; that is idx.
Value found 15.95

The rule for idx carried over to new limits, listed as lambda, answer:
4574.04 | 18.95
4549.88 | 15.88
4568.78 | 17.98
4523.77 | 17.53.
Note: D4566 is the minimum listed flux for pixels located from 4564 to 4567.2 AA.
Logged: 16.53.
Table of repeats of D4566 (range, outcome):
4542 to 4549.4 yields 15.57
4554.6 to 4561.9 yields 16.01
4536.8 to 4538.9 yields 16.62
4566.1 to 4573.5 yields 17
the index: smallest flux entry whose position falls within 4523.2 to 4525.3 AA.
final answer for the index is 17.53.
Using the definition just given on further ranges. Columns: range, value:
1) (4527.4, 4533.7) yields 15.44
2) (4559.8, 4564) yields 17.18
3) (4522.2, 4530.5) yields 15.5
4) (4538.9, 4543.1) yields 15.85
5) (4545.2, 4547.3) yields 16.47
